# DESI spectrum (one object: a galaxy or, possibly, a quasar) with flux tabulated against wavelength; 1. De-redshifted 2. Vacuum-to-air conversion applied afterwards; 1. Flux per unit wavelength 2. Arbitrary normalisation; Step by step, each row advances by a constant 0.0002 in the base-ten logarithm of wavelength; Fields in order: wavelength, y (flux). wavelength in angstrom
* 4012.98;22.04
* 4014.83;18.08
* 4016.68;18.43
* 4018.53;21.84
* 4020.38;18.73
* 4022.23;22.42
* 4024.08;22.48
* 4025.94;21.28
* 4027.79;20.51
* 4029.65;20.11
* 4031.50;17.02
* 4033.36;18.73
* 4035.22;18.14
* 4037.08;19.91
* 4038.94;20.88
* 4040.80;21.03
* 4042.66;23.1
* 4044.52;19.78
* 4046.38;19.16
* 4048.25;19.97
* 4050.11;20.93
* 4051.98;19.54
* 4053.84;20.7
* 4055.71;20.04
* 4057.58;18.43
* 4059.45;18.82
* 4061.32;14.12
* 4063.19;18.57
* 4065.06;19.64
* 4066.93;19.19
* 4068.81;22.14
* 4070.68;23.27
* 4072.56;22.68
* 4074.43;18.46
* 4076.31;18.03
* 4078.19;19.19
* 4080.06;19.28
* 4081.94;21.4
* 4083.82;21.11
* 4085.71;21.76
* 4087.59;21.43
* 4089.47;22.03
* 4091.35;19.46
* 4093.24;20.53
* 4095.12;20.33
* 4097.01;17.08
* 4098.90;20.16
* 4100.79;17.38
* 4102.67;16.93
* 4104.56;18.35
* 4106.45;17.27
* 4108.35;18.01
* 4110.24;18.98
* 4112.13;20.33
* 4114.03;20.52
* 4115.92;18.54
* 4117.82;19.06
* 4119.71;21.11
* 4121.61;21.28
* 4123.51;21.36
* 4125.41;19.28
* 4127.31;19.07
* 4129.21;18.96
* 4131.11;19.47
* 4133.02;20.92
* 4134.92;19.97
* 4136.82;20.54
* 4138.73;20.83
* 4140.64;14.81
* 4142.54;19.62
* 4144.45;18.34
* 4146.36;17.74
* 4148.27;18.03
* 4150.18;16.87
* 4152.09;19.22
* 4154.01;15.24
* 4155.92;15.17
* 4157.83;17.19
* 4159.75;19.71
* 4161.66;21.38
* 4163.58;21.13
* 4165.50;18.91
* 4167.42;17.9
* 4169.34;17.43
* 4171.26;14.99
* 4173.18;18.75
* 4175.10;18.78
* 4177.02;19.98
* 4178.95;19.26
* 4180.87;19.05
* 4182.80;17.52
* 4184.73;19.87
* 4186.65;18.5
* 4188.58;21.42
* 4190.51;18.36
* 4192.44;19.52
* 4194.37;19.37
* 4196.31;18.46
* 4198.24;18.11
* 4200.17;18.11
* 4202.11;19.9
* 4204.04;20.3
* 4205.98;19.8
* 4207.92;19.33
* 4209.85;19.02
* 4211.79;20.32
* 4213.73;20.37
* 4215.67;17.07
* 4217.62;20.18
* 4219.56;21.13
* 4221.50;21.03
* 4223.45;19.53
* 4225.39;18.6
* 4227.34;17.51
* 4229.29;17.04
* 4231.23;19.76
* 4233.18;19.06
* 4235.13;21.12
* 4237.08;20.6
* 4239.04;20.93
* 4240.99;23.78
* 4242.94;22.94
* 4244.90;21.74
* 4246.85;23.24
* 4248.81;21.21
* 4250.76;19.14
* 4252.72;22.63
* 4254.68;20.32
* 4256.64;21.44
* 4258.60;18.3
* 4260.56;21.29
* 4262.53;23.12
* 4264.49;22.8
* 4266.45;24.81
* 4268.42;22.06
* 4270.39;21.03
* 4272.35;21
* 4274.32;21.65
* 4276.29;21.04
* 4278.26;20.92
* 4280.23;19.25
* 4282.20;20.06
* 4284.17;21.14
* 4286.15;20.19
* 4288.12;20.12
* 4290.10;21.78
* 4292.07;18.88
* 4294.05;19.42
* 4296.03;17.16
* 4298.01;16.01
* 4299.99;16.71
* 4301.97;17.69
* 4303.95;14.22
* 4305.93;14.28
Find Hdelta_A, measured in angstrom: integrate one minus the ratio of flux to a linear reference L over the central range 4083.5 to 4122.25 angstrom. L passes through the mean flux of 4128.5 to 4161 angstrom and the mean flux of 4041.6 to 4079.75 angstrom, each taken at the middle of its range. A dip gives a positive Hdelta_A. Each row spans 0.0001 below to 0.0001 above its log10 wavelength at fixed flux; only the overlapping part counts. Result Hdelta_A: -0.94 angstrom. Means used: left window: 19.8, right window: 18.4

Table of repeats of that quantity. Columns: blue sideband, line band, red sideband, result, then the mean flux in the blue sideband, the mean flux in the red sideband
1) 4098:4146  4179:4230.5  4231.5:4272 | 3.7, 19.2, 21.5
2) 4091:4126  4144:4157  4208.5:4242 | 1.5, 19.3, 19.8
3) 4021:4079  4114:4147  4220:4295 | 1.2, 19.9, 20.8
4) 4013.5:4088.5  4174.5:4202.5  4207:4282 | 2.0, 20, 20.7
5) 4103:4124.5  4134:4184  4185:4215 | 2.6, 19.5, 19.4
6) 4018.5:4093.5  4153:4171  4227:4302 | 2.0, 20.1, 20.5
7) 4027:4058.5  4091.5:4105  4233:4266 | 1.0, 19.9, 21.5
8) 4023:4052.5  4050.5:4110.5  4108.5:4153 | 0.8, 20.2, 19.3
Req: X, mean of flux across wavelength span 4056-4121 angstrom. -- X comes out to 19.5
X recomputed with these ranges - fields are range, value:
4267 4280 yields 21.3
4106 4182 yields 18.9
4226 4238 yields 19.2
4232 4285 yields 21.4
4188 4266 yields 20.2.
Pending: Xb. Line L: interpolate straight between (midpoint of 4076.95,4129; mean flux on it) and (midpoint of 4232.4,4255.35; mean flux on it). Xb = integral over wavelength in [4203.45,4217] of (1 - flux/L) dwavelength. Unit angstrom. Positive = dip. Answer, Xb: 1.0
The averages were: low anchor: 19.7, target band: 19.4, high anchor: 21.4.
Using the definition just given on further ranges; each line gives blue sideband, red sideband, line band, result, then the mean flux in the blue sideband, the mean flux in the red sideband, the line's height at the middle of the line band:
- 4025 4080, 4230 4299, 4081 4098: -0.53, 19.8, 20.8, 20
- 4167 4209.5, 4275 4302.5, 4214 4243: -1.32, 18.9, 19.4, 19.1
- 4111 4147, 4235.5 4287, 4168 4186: 1.64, 19.6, 21.4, 20.2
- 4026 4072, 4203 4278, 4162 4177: 1.37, 19.8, 20.7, 20.4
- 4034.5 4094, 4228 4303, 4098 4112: 1.32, 20.1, 20.5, 20.2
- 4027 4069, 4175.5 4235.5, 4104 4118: 0.39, 19.5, 19.3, 19.4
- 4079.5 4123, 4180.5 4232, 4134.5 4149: 0.60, 19.7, 19.2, 19.5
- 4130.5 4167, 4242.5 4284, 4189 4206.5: 0.60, 18.7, 21.4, 19.8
